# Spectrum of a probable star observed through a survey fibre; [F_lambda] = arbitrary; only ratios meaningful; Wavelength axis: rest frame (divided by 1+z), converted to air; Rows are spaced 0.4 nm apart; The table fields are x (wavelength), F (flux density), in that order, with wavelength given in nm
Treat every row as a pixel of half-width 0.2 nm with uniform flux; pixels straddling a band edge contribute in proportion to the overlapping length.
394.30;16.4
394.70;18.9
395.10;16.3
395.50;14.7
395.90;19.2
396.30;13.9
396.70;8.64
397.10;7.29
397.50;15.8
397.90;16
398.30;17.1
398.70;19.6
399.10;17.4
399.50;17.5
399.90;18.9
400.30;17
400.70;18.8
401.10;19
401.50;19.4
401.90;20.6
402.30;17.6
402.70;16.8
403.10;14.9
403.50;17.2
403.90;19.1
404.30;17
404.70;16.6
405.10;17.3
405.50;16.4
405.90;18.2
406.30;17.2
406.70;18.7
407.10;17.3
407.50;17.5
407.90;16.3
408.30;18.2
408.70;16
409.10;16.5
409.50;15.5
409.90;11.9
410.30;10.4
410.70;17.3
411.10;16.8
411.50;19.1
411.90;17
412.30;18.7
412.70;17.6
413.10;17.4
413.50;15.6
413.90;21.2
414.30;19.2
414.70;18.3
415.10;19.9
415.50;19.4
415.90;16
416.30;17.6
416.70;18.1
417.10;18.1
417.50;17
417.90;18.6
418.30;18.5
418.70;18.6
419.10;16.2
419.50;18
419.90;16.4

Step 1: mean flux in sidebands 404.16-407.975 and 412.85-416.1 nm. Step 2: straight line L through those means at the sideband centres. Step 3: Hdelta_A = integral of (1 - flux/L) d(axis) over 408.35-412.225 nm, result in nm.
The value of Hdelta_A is 0.44 nm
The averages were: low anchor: 17.3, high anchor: 18.4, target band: 15.8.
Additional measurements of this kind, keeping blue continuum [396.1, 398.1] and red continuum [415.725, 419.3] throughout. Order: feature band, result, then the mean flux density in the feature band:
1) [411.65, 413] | -0.12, 17.8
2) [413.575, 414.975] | -0.20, 19.2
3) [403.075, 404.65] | -0.35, 17.2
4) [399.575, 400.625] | -0.39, 18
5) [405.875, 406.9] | -0.23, 18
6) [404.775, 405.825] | -0.18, 17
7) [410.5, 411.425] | -0.08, 17.3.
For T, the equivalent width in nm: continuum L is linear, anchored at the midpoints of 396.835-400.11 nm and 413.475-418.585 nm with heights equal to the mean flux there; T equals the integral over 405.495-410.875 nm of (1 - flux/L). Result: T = 0.34 nm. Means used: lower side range 16.1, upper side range 18.4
